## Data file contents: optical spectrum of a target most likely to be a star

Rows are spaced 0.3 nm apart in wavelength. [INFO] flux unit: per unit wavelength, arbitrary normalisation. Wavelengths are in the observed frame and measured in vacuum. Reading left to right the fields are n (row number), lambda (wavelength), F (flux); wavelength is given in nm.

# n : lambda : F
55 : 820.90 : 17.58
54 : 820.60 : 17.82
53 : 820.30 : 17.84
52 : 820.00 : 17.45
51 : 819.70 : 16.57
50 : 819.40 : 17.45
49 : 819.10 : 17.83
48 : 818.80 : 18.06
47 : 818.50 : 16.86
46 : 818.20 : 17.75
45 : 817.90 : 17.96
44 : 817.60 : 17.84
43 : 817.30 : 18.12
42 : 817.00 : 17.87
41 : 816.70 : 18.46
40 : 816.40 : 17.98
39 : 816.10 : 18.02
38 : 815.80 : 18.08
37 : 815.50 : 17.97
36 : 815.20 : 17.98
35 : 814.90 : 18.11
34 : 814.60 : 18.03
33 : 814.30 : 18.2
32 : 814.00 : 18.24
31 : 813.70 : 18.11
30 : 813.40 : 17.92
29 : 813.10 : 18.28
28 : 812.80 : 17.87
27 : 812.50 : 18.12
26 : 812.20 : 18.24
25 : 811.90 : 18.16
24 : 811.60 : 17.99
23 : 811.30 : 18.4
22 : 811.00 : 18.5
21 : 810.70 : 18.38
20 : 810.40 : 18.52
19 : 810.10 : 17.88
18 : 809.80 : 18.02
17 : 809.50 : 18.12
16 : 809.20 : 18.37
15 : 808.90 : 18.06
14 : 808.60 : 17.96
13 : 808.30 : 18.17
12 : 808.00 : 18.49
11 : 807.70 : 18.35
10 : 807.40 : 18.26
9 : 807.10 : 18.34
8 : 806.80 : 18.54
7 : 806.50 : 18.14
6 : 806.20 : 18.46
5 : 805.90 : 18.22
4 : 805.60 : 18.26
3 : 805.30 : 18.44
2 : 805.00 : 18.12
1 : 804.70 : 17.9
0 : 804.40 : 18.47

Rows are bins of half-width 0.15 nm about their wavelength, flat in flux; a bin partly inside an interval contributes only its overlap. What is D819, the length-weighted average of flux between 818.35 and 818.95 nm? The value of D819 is 17.5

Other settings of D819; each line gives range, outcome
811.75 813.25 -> 18.1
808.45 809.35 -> 18.1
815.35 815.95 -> 18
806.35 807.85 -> 18.3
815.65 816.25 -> 18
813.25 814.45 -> 18.1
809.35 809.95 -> 18.1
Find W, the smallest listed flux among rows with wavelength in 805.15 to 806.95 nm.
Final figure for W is 18.14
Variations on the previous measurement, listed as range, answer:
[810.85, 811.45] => 18.4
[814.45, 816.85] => 17.97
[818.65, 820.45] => 16.57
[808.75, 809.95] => 18.02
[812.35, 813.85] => 17.87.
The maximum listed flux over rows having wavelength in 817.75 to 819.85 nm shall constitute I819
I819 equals 18.06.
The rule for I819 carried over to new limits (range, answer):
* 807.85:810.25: 18.49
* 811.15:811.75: 18.4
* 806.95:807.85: 18.35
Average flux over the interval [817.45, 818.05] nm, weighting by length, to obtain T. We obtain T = 17.9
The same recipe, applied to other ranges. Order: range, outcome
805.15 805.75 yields 18.3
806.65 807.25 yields 18.4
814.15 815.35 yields 18.1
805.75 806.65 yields 18.3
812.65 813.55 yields 18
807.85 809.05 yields 18.2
